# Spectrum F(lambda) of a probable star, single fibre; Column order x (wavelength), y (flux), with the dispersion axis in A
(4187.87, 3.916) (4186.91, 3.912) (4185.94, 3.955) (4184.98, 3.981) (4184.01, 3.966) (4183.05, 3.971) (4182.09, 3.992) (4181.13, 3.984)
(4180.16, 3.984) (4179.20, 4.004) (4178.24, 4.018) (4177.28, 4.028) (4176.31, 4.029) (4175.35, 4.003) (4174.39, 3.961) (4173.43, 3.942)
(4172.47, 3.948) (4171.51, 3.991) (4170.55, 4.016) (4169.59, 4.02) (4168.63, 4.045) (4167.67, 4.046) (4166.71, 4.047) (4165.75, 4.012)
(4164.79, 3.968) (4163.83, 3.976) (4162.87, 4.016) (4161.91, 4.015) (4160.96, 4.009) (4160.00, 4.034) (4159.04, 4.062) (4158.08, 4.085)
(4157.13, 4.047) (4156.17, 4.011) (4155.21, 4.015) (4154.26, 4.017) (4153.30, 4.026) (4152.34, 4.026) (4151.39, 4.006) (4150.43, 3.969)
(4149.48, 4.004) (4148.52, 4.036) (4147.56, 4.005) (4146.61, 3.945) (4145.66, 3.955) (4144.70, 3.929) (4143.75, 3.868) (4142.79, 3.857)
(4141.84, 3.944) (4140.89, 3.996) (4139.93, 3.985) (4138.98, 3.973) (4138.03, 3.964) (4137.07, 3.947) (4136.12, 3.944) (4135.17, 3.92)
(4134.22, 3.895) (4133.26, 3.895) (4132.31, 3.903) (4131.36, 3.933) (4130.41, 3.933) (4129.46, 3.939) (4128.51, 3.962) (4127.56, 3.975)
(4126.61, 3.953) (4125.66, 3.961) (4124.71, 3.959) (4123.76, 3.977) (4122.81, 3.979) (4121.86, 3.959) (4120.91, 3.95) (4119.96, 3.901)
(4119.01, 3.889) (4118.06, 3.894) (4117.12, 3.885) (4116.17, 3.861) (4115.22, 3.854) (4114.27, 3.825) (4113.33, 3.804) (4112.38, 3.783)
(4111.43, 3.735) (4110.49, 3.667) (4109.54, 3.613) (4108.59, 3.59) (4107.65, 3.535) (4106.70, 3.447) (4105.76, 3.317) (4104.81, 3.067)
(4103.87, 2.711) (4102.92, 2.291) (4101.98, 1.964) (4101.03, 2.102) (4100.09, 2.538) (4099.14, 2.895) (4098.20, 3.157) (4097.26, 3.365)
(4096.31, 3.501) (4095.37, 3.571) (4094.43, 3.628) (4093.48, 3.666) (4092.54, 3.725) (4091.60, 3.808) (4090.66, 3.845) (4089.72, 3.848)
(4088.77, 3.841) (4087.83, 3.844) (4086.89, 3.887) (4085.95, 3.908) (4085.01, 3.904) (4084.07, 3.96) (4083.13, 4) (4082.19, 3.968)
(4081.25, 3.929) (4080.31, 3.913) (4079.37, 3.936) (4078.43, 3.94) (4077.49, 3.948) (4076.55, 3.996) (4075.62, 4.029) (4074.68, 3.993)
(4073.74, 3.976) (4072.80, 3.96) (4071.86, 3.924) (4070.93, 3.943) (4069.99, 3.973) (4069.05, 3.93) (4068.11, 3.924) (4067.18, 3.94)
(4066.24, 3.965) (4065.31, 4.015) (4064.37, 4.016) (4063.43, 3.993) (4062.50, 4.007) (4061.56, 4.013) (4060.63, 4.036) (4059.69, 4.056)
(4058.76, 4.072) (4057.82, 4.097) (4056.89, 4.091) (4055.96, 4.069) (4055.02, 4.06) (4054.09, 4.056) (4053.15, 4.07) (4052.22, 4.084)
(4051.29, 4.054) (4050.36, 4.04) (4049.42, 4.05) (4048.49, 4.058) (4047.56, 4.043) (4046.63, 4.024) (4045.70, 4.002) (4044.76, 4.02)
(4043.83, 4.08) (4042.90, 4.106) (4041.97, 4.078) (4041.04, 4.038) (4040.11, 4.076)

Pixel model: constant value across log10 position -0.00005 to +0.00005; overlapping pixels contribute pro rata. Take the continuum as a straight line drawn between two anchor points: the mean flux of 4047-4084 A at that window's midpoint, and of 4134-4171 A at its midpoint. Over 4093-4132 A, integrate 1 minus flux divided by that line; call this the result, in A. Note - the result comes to 4.3 A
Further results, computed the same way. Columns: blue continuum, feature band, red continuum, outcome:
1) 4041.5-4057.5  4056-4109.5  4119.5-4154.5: 4.4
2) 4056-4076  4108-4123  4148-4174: 0.7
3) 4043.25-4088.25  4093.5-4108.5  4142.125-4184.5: 3.6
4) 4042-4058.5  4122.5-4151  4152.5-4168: 0.6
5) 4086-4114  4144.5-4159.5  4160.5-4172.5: -0.5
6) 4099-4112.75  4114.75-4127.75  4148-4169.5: -2.2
